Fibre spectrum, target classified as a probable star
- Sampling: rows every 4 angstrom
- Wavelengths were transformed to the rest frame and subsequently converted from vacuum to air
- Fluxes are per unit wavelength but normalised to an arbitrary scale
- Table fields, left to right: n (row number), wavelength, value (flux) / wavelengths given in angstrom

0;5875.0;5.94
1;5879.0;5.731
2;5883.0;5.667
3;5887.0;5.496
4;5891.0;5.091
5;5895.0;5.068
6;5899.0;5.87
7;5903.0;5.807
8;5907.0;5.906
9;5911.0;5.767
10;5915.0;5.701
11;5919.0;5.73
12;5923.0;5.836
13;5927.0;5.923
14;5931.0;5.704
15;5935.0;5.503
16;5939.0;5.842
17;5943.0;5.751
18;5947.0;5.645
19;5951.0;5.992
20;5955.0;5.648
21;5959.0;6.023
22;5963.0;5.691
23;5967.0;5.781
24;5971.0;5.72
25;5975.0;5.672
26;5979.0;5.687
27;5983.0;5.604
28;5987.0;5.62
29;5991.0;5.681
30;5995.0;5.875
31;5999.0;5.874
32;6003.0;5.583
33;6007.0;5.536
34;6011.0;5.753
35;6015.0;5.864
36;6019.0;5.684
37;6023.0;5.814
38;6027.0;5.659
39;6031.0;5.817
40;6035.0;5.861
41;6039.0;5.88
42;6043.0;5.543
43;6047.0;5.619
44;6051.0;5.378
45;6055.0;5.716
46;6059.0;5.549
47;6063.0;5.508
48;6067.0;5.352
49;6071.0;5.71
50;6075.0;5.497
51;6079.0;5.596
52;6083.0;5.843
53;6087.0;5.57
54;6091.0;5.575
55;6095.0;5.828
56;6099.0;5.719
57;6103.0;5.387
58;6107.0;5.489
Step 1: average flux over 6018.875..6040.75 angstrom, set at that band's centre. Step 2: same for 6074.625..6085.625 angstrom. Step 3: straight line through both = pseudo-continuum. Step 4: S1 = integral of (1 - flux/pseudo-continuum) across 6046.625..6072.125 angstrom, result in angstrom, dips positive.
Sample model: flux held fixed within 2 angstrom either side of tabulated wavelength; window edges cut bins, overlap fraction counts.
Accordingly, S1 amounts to 0.8 angstrom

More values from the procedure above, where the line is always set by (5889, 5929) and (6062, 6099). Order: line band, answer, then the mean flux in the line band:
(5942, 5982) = -0.7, 5.76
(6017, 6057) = -0.5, 5.7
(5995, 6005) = -0.2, 5.76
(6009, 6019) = -0.3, 5.78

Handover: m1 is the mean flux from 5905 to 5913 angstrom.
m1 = 5.84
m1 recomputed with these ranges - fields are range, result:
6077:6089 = 5.67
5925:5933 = 5.81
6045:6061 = 5.57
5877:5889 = 5.63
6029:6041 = 5.85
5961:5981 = 5.71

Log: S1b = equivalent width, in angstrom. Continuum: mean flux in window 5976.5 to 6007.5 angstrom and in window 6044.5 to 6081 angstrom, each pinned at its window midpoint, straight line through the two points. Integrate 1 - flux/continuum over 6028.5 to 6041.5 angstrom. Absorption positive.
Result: -0.5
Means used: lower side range 5.69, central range 5.83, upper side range 5.55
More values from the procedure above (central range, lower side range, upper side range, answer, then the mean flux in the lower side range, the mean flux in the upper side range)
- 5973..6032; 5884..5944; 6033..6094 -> -0.8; 5.66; 5.62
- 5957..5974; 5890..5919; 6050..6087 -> -0.6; 5.63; 5.58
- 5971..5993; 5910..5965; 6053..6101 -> 0.2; 5.77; 5.62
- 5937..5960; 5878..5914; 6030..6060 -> -0.8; 5.6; 5.67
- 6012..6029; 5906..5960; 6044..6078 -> -0.4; 5.78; 5.54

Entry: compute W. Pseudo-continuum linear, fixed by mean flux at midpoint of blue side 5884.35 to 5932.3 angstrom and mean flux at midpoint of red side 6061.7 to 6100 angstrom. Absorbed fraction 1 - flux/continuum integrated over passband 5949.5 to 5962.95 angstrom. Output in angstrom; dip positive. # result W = -0.5 angstrom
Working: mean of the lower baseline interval 5.66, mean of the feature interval 5.86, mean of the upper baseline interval 5.62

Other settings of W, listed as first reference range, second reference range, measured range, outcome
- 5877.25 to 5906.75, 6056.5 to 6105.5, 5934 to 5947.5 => -0.34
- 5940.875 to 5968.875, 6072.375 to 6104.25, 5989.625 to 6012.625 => 0.08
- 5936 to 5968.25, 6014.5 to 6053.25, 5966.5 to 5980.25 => 0.14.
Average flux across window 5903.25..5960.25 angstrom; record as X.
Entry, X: 5.78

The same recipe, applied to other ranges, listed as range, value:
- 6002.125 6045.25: 5.73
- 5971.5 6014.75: 5.7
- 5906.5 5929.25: 5.8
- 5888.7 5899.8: 5.29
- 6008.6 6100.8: 5.67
